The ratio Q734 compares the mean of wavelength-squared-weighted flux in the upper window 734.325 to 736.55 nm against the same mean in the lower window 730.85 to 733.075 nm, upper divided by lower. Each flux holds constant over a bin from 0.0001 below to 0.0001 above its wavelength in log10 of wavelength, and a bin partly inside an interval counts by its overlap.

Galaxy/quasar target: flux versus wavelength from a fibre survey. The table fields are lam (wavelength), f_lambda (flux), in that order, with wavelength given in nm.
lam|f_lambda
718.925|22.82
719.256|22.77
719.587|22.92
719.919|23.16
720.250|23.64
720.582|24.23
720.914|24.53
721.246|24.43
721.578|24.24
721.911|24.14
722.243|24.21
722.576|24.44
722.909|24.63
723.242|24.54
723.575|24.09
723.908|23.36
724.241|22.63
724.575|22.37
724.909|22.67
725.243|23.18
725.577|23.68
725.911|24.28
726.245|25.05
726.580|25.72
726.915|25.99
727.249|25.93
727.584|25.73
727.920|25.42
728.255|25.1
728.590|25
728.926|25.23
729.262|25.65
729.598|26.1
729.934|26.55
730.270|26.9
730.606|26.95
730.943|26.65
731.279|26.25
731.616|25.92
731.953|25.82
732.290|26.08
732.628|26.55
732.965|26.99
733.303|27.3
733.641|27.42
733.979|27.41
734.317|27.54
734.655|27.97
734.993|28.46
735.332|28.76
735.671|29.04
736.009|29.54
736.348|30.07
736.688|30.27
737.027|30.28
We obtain 1.1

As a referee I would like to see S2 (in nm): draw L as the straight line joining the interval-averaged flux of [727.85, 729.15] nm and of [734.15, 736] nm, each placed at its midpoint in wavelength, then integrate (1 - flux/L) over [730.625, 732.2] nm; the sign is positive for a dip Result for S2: 0.02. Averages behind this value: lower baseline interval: 25.2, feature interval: 26.2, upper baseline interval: 28.5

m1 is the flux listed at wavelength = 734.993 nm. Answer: 28.46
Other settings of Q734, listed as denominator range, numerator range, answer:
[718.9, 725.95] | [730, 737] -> 1.20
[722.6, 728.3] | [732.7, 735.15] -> 1.16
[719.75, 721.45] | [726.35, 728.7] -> 1.09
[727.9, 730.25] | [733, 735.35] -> 1.09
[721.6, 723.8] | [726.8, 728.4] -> 1.07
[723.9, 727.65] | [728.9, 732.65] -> 1.10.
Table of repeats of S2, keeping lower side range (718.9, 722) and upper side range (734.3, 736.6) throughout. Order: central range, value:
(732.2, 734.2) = 0.08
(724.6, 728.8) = 0.19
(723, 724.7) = 0.10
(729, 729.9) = 0.03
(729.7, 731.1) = 0.02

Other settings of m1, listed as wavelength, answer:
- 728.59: 25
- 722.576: 24.44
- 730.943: 26.65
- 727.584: 25.73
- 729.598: 26.1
